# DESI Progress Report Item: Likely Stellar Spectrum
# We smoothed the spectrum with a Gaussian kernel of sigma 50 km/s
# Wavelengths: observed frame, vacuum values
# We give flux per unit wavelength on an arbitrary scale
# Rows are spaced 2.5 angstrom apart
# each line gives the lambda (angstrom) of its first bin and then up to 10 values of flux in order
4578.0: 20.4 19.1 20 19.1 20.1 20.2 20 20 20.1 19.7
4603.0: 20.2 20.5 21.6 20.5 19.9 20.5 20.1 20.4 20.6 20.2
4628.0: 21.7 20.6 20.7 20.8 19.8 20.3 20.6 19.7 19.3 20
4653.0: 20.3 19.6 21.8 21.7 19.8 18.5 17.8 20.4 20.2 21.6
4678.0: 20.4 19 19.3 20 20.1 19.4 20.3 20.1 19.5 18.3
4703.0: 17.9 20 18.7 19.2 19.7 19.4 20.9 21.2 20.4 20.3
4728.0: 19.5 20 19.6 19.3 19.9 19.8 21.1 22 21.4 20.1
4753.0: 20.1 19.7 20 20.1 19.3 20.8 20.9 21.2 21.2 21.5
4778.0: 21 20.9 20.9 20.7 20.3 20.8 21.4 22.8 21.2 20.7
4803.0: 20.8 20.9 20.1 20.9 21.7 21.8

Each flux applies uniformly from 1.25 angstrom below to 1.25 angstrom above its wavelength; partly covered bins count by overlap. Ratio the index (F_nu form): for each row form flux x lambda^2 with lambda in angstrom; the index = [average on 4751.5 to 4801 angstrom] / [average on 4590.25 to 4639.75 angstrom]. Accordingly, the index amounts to 1.1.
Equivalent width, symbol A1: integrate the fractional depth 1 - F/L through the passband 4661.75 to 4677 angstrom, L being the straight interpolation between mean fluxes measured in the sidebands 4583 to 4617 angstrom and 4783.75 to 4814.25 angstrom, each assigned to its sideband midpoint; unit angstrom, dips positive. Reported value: 0.6 angstrom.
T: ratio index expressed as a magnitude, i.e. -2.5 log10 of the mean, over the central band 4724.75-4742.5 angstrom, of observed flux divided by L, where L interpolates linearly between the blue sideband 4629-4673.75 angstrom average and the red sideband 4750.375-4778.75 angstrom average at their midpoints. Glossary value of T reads 0.03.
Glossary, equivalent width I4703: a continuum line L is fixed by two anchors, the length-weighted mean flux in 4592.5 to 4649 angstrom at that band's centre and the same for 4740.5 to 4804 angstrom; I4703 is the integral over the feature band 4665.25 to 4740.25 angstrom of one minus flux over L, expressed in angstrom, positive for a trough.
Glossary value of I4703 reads 3.23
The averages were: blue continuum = 20.3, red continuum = 20.8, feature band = 19.7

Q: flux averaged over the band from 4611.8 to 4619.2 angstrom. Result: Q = 20.2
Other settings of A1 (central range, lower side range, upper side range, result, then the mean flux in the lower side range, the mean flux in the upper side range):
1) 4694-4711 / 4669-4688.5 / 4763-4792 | 1.0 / 20.1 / 20.9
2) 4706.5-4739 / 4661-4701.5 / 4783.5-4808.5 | 0.5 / 19.7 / 21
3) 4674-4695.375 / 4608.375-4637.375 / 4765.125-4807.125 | 0.8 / 20.6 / 21.1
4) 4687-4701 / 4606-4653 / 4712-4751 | 0.5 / 20.4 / 20.3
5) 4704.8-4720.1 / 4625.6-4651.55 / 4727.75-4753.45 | 0.4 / 20.3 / 20.3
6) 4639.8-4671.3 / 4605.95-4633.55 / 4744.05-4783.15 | 1.0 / 20.6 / 20.7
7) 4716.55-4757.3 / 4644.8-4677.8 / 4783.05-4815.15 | 0.6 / 20.1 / 21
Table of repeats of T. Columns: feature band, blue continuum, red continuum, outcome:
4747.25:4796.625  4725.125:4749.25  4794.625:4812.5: 0.00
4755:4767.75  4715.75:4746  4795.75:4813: 0.03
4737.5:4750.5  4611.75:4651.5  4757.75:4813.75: 0.00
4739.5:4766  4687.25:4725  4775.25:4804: 0.00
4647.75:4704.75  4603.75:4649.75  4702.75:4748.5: 0.02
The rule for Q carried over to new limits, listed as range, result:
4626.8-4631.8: 21.1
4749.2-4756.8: 20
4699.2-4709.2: 18.7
